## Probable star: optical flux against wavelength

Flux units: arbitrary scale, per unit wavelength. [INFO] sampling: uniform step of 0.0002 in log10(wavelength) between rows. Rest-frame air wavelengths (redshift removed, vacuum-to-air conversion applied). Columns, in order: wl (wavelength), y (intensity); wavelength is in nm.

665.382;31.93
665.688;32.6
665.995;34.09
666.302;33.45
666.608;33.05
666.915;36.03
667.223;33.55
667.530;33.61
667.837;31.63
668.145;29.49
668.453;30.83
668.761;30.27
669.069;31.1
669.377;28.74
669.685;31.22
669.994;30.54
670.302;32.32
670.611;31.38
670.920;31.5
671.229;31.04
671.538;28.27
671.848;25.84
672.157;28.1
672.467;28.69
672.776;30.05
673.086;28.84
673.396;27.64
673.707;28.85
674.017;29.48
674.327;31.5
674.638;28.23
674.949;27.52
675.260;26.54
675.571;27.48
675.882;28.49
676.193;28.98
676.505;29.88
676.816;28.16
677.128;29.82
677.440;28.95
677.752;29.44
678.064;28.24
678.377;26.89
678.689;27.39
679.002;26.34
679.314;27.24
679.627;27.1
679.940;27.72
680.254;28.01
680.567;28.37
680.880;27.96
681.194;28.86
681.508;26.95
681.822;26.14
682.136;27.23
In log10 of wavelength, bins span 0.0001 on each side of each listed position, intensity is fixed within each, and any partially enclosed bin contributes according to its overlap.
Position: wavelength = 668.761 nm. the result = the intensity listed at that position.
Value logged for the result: 30.27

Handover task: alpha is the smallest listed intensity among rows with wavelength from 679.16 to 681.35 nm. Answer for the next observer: 27.1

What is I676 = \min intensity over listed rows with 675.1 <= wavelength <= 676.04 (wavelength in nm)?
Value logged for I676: 26.54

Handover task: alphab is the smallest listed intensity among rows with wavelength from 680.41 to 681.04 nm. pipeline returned 27.96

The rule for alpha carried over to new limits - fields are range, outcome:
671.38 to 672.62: 25.84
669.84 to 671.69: 28.27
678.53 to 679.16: 26.34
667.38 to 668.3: 29.49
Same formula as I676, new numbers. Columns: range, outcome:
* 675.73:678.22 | 28.16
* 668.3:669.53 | 28.74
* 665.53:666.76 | 32.6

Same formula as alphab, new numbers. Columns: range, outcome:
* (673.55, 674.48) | 28.85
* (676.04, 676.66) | 28.98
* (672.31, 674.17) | 27.64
